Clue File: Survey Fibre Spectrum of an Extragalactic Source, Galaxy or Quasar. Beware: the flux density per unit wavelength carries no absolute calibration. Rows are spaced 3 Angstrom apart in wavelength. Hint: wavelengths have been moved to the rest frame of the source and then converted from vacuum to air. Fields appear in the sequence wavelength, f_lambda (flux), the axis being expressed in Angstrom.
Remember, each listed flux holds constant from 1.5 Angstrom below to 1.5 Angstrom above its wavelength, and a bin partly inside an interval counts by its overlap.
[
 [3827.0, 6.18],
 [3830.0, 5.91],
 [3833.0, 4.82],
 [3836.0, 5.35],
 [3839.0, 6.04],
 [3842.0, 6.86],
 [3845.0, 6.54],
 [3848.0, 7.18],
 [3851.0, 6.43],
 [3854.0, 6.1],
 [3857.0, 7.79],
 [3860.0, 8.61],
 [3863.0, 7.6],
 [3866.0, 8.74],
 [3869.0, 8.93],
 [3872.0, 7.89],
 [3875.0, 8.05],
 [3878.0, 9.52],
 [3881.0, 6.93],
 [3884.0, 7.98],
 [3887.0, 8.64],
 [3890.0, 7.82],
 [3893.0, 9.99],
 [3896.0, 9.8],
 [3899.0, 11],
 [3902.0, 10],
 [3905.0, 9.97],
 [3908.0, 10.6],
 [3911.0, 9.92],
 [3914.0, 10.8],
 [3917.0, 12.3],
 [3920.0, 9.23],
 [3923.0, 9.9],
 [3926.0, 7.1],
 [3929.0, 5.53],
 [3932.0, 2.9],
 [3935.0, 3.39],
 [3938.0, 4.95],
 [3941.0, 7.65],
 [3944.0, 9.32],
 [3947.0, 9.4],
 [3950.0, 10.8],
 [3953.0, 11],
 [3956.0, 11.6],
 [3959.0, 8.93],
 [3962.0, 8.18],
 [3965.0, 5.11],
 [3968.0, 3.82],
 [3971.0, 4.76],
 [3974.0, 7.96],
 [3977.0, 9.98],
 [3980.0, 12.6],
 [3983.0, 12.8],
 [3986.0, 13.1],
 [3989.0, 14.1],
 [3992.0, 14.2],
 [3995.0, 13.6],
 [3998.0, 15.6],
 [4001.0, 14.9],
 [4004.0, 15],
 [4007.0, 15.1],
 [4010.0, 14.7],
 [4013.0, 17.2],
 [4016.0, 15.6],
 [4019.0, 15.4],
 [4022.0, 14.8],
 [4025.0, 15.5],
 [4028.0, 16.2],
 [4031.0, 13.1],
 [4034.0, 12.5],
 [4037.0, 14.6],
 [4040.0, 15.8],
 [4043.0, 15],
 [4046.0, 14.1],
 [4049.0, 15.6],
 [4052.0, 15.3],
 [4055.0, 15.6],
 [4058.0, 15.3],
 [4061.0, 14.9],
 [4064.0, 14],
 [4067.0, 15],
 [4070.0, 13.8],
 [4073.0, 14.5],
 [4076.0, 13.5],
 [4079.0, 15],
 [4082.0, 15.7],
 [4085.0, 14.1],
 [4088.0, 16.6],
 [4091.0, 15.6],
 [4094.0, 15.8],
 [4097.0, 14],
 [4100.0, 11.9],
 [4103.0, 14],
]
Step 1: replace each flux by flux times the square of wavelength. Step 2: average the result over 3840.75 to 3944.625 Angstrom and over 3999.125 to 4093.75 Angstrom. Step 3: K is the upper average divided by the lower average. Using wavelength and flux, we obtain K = 1.98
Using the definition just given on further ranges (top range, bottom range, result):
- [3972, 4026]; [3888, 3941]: 1.71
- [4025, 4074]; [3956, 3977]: 2.17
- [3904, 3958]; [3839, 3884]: 1.18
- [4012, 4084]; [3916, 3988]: 1.85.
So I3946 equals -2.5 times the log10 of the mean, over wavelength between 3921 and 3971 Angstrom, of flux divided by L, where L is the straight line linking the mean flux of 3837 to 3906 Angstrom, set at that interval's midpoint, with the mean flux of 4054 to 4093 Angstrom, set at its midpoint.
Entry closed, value 0.39 mag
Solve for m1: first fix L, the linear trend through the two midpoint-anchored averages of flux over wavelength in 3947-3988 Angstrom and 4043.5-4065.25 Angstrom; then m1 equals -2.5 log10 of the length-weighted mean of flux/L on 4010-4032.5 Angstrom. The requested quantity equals -0.20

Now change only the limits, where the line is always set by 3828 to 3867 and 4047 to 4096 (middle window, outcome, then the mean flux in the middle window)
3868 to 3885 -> -0.06 mag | 8.2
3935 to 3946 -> 0.43 mag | 6.87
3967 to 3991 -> 0.16 mag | 10.1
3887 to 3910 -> -0.14 mag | 9.8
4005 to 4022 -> -0.20 mag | 15.5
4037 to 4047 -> -0.08 mag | 15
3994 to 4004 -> -0.20 mag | 14.8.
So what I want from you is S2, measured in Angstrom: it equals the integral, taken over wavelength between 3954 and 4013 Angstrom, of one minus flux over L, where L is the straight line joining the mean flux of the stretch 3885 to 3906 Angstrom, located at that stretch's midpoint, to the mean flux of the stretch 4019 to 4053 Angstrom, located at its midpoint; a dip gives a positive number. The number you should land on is 6.6 Angstrom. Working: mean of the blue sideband 9.56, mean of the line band 11.5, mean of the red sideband 14.8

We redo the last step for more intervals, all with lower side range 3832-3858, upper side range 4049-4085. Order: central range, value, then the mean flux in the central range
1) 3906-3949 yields 5.77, 8.12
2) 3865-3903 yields -4.95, 8.86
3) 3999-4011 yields -2.45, 15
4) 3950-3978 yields 7.16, 8.04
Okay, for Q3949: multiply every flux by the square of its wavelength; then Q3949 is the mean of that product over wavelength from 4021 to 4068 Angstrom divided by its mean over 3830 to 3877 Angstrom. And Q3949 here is 2.3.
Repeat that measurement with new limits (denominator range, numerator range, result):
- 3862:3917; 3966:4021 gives 1.46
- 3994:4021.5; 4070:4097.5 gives 1.02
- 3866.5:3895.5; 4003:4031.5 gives 1.94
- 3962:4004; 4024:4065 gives 1.39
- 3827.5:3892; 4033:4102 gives 2.23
